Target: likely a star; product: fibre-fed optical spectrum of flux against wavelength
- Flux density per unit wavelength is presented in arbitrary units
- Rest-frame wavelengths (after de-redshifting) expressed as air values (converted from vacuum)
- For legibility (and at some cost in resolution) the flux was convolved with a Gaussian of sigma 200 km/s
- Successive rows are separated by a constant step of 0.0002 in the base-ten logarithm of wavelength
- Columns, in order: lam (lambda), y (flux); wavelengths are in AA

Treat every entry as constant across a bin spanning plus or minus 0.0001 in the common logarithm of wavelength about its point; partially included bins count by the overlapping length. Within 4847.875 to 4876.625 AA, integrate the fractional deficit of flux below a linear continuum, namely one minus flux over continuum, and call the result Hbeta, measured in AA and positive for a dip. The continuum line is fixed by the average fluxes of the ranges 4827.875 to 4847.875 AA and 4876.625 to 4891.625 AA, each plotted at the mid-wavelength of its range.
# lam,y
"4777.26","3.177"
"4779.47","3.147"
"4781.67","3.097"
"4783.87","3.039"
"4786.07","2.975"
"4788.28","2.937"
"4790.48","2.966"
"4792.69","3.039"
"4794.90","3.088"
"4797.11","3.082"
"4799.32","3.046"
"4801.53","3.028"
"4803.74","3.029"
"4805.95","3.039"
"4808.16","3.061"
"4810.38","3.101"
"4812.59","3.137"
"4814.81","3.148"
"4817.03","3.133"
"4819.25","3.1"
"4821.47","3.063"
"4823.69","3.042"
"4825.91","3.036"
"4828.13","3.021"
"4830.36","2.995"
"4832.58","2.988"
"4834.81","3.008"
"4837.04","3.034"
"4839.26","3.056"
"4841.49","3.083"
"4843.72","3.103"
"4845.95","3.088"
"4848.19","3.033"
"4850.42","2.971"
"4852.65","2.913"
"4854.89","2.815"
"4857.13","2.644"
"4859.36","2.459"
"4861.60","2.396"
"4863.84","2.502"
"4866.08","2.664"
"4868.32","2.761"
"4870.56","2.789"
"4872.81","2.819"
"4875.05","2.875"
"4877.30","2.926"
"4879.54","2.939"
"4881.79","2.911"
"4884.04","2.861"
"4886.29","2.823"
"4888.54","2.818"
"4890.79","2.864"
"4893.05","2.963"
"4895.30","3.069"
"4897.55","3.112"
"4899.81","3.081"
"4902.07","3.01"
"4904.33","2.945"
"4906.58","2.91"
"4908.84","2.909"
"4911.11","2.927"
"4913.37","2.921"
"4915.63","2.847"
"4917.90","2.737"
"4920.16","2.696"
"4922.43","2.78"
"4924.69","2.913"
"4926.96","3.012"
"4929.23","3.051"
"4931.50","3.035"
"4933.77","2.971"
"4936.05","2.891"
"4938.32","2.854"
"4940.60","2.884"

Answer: 2.1 AA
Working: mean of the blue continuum 3.04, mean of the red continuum 2.88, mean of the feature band 2.74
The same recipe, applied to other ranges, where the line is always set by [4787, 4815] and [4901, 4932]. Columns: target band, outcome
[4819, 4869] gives 1.61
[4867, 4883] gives 0.54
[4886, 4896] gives 0.10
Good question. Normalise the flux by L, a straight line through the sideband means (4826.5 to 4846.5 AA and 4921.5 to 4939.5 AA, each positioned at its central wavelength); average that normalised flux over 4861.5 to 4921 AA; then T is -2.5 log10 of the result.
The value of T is 0.04 mag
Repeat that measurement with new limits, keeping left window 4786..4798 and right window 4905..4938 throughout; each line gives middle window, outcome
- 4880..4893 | 0.02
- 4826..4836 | -0.01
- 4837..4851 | -0.03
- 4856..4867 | 0.17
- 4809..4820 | -0.04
